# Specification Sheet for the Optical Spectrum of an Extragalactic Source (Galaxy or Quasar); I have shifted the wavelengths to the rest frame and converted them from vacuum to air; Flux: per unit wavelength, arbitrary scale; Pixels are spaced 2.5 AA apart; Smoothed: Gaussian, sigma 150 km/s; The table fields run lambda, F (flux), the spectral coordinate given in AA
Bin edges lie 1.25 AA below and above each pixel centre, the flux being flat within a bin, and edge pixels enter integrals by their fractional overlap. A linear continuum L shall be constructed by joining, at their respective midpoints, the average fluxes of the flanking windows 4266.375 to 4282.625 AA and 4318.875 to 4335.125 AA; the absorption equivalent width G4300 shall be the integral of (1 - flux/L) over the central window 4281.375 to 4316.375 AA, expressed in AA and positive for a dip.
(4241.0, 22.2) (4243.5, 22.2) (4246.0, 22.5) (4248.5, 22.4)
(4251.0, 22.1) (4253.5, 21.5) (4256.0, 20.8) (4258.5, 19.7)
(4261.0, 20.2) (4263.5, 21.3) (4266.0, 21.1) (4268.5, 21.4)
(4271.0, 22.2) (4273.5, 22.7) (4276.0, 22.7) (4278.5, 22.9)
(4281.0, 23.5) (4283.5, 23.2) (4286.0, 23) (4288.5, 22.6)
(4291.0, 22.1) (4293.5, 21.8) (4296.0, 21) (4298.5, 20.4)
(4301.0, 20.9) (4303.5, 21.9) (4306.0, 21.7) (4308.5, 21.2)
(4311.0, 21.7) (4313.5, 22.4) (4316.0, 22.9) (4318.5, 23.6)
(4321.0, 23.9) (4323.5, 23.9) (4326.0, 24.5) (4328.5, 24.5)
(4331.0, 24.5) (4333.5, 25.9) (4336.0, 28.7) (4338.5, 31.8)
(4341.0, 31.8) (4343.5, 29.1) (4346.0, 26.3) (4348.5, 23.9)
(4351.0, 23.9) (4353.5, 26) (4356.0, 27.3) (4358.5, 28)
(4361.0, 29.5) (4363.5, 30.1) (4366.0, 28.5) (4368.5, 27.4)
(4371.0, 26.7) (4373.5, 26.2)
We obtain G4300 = 2.28 AA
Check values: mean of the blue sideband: 22.5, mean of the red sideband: 24.6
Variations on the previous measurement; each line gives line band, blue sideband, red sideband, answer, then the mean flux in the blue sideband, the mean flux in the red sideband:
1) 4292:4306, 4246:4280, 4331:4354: 1.7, 21.7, 27.4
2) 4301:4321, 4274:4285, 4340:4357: 2.1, 23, 26.8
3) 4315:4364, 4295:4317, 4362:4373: -2.7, 21.6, 28.1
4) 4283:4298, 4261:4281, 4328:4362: 0.8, 22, 27.3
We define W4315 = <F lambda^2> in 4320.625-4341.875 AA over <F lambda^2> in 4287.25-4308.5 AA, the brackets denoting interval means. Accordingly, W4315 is 1.26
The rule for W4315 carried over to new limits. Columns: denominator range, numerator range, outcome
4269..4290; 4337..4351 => 1.27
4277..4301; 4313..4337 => 1.12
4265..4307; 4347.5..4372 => 1.27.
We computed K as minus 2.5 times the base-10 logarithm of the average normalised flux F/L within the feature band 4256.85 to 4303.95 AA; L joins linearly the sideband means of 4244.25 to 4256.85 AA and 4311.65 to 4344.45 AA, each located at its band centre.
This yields 0.077 mag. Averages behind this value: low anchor 21.9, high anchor 25.9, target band 21.8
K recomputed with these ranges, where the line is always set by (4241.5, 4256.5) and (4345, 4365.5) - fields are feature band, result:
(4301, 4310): 0.147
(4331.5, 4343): -0.121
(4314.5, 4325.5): 0.075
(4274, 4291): 0.030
